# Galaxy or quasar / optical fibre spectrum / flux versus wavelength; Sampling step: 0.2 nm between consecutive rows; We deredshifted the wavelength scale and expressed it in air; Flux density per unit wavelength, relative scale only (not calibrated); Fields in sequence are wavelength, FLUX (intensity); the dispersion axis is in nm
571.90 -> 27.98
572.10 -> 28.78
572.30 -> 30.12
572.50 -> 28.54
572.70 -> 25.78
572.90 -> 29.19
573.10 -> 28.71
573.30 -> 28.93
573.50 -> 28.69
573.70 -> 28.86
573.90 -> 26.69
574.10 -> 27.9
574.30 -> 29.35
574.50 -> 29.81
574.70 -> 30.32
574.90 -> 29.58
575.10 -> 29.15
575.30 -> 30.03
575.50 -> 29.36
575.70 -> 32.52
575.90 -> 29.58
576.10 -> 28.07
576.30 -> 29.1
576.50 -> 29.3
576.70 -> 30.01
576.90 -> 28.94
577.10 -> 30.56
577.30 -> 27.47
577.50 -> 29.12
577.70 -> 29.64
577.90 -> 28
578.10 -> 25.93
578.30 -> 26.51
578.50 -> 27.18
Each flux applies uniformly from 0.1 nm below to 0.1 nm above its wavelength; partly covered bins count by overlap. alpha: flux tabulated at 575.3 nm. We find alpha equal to 30.03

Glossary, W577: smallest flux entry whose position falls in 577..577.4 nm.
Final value 27.47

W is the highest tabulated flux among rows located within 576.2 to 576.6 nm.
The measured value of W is 29.3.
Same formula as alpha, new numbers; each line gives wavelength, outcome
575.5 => 29.36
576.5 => 29.3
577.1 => 30.56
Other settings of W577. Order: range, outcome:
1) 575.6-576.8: 28.07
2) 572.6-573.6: 25.78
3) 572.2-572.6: 28.54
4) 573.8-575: 26.69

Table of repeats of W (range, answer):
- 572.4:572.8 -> 28.54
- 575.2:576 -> 32.52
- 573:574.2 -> 28.93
